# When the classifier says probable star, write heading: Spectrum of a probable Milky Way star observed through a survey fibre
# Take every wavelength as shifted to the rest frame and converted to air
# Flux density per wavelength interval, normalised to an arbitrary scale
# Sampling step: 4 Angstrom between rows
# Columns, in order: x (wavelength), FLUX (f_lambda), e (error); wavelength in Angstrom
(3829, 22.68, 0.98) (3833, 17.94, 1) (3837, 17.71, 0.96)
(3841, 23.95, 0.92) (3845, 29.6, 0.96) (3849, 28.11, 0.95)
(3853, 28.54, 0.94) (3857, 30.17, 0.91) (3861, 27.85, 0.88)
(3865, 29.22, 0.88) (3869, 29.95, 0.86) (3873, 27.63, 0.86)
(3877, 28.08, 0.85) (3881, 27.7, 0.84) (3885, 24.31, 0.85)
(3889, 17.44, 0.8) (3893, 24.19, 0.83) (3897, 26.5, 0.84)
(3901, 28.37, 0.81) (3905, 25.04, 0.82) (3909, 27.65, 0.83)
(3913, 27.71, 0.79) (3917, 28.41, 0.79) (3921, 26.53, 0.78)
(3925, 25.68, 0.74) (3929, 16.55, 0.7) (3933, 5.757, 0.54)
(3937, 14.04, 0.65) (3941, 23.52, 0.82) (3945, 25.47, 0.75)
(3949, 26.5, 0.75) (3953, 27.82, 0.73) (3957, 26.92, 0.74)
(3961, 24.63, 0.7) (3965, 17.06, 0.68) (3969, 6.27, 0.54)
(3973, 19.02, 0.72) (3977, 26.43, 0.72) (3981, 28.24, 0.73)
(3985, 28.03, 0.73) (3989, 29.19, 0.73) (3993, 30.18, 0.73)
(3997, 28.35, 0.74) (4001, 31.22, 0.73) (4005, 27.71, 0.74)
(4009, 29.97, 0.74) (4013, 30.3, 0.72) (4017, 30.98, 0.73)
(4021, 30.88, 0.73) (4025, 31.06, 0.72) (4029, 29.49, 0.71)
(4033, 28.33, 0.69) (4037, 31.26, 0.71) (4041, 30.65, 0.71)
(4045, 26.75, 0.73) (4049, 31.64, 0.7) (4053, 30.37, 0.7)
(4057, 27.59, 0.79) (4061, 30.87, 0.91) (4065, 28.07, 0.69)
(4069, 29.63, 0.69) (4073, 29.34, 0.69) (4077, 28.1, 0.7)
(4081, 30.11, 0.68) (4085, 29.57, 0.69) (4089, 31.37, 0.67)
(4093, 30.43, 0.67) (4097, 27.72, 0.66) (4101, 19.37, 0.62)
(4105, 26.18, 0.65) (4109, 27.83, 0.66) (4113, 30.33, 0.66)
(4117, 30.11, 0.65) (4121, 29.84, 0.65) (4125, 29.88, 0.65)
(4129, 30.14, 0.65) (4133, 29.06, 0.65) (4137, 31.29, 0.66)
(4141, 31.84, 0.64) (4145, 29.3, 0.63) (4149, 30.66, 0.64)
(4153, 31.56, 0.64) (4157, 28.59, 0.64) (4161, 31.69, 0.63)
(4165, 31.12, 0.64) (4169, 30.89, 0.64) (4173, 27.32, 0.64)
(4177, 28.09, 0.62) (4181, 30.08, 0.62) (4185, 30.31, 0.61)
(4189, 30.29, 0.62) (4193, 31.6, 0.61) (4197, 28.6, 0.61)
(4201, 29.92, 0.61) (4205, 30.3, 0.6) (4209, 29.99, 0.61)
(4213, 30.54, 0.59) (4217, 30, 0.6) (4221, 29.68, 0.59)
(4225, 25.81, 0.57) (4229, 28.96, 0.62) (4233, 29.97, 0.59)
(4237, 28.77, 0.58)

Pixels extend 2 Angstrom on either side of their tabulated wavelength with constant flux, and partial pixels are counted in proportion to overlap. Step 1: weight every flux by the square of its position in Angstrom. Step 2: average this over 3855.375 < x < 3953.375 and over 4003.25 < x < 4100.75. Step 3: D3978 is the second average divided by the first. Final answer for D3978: 1.3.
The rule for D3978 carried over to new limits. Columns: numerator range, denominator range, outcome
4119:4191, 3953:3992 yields 1.41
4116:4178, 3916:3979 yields 1.57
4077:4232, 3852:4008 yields 1.32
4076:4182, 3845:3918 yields 1.23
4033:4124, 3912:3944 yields 1.49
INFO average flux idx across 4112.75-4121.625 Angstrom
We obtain 30.1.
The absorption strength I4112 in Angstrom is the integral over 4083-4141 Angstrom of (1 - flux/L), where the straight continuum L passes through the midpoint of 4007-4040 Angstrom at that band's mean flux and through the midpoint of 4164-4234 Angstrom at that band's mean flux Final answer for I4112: 2.0 Angstrom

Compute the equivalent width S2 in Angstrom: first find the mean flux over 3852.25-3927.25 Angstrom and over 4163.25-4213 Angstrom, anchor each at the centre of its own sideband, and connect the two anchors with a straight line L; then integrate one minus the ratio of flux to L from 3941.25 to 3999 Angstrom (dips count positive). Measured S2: 6.5 Angstrom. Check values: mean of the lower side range 26.8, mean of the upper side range 29.9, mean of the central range 24.5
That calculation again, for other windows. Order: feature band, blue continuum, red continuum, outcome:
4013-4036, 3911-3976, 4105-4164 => -4.71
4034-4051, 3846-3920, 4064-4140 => -0.93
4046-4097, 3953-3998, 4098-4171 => -4.34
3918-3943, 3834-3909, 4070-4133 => 7.27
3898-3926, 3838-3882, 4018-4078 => 1.37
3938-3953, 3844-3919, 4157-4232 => 1.57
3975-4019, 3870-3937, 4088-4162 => -4.89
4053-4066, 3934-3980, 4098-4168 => -1.56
